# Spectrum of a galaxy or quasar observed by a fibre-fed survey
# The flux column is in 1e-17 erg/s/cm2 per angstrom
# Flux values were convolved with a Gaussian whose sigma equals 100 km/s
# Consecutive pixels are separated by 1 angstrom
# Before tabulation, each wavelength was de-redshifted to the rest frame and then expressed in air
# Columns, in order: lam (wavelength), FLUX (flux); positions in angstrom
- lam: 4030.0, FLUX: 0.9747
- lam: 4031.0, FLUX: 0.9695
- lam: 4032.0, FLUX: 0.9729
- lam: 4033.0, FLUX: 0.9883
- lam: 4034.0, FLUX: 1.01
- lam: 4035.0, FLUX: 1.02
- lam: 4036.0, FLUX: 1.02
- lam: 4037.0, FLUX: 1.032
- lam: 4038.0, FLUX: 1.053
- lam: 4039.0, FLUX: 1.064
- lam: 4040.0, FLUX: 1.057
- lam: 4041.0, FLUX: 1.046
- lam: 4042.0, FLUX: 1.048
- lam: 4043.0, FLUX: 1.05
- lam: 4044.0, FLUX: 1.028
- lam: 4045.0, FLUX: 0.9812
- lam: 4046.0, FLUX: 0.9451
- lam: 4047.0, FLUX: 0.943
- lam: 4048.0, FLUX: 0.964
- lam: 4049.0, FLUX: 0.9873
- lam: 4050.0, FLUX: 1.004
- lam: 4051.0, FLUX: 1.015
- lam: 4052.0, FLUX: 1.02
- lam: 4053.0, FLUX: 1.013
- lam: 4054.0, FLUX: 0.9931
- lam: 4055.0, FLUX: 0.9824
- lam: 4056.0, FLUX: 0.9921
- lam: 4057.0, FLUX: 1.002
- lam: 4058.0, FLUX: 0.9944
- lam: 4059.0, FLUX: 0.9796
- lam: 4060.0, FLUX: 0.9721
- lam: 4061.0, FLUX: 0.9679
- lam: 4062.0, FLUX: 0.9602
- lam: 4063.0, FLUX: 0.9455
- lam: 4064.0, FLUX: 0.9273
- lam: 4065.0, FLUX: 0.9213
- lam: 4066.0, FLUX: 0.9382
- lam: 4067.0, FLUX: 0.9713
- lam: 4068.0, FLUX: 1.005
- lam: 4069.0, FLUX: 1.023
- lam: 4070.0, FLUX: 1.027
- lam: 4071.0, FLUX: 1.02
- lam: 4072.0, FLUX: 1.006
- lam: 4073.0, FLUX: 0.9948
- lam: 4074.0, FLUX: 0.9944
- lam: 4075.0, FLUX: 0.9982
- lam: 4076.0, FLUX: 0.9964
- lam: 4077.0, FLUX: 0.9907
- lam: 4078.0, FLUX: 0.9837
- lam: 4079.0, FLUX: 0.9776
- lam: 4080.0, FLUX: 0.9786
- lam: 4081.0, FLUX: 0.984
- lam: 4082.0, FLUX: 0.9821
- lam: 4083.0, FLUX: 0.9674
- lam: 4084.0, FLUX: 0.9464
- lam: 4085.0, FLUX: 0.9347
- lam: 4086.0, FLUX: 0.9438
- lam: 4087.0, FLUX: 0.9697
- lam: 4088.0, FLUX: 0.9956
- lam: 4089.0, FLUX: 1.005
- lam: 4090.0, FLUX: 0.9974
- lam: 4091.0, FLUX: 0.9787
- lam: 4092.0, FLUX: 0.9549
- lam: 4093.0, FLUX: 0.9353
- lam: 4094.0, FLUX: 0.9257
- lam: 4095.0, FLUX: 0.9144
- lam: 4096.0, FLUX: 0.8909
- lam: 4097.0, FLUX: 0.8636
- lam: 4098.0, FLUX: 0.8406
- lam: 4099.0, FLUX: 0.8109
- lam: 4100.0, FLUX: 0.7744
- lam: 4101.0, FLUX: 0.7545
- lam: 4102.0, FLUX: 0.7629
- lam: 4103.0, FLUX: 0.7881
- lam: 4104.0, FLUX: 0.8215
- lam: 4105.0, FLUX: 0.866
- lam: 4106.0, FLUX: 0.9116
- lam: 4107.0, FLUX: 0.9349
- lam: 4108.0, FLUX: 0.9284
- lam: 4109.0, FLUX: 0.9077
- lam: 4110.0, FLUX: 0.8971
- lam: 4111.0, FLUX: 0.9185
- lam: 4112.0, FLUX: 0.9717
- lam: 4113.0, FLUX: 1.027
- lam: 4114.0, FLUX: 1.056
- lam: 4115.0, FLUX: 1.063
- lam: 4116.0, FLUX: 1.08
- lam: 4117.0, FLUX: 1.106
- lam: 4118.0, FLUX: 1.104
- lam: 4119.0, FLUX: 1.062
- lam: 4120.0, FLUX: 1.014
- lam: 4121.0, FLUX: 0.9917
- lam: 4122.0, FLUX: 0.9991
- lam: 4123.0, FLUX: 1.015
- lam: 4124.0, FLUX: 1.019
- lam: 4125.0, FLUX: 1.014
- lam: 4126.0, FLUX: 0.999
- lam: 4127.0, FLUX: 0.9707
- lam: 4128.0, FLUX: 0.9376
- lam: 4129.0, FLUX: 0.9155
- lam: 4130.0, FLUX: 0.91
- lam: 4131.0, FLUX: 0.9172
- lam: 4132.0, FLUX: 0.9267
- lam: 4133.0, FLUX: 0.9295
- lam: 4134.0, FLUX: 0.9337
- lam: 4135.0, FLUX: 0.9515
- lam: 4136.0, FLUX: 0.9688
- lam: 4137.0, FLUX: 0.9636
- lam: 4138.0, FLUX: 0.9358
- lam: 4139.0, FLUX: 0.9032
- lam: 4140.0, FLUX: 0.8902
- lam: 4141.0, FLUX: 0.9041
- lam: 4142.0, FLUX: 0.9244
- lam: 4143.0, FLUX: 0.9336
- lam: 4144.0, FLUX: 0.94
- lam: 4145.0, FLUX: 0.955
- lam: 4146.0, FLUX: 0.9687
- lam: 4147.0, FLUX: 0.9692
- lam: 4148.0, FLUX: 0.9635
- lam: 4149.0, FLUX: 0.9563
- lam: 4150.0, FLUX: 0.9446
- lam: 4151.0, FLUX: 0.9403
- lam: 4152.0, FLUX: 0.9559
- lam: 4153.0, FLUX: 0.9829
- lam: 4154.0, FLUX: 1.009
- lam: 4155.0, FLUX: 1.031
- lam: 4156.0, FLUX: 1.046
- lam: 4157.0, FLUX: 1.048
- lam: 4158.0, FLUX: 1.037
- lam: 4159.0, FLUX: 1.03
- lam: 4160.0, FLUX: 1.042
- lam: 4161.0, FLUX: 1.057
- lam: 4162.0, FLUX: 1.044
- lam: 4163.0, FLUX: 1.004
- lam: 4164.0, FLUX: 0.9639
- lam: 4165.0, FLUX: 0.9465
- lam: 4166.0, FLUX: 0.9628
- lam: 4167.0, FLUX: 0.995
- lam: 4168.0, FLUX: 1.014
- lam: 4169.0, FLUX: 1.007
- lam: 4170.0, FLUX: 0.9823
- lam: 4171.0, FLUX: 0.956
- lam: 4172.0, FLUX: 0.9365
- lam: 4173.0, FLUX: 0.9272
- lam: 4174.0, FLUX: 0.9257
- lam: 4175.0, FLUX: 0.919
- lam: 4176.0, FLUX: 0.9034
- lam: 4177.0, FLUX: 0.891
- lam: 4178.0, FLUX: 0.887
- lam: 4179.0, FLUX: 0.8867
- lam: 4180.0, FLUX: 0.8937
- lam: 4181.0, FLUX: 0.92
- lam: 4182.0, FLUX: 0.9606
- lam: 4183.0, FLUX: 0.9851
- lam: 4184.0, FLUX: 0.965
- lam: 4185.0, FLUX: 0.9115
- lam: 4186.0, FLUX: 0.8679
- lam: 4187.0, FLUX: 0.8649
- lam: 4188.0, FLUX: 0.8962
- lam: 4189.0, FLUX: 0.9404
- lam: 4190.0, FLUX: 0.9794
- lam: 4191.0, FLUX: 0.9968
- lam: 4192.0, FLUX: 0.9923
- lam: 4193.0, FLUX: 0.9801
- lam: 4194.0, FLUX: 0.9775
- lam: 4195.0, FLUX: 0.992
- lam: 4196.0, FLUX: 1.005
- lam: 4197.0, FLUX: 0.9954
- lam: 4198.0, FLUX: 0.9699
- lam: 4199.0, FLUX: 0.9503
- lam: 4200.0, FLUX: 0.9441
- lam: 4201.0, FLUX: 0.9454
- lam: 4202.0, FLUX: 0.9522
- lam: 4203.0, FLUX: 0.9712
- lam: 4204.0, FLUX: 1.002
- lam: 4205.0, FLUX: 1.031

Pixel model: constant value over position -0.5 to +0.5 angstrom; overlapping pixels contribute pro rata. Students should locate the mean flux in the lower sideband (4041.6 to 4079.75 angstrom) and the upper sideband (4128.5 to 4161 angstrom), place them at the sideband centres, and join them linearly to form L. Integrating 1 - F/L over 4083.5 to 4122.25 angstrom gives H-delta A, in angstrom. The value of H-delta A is 1.4 angstrom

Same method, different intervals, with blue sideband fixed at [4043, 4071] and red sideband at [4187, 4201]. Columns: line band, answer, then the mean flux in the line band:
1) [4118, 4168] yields -0.16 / 0.976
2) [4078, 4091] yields 0.08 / 0.974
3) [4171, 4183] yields 0.62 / 0.918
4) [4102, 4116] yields 0.68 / 0.929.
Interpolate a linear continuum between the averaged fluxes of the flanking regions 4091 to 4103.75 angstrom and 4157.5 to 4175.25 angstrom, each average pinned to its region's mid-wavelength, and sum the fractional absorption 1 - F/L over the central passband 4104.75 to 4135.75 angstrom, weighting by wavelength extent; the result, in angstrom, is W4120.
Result -2.7 angstrom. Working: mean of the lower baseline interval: 0.856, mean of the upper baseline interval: 0.987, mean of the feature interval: 0.978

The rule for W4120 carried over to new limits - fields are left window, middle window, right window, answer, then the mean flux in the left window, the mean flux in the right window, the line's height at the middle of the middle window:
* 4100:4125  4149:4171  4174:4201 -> -1.24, 0.956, 0.941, 0.946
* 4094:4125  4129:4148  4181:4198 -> 0.19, 0.938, 0.956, 0.944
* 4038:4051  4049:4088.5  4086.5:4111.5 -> -0.98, 1.01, 0.894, 0.959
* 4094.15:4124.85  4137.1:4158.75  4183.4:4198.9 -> -0.42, 0.937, 0.956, 0.946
